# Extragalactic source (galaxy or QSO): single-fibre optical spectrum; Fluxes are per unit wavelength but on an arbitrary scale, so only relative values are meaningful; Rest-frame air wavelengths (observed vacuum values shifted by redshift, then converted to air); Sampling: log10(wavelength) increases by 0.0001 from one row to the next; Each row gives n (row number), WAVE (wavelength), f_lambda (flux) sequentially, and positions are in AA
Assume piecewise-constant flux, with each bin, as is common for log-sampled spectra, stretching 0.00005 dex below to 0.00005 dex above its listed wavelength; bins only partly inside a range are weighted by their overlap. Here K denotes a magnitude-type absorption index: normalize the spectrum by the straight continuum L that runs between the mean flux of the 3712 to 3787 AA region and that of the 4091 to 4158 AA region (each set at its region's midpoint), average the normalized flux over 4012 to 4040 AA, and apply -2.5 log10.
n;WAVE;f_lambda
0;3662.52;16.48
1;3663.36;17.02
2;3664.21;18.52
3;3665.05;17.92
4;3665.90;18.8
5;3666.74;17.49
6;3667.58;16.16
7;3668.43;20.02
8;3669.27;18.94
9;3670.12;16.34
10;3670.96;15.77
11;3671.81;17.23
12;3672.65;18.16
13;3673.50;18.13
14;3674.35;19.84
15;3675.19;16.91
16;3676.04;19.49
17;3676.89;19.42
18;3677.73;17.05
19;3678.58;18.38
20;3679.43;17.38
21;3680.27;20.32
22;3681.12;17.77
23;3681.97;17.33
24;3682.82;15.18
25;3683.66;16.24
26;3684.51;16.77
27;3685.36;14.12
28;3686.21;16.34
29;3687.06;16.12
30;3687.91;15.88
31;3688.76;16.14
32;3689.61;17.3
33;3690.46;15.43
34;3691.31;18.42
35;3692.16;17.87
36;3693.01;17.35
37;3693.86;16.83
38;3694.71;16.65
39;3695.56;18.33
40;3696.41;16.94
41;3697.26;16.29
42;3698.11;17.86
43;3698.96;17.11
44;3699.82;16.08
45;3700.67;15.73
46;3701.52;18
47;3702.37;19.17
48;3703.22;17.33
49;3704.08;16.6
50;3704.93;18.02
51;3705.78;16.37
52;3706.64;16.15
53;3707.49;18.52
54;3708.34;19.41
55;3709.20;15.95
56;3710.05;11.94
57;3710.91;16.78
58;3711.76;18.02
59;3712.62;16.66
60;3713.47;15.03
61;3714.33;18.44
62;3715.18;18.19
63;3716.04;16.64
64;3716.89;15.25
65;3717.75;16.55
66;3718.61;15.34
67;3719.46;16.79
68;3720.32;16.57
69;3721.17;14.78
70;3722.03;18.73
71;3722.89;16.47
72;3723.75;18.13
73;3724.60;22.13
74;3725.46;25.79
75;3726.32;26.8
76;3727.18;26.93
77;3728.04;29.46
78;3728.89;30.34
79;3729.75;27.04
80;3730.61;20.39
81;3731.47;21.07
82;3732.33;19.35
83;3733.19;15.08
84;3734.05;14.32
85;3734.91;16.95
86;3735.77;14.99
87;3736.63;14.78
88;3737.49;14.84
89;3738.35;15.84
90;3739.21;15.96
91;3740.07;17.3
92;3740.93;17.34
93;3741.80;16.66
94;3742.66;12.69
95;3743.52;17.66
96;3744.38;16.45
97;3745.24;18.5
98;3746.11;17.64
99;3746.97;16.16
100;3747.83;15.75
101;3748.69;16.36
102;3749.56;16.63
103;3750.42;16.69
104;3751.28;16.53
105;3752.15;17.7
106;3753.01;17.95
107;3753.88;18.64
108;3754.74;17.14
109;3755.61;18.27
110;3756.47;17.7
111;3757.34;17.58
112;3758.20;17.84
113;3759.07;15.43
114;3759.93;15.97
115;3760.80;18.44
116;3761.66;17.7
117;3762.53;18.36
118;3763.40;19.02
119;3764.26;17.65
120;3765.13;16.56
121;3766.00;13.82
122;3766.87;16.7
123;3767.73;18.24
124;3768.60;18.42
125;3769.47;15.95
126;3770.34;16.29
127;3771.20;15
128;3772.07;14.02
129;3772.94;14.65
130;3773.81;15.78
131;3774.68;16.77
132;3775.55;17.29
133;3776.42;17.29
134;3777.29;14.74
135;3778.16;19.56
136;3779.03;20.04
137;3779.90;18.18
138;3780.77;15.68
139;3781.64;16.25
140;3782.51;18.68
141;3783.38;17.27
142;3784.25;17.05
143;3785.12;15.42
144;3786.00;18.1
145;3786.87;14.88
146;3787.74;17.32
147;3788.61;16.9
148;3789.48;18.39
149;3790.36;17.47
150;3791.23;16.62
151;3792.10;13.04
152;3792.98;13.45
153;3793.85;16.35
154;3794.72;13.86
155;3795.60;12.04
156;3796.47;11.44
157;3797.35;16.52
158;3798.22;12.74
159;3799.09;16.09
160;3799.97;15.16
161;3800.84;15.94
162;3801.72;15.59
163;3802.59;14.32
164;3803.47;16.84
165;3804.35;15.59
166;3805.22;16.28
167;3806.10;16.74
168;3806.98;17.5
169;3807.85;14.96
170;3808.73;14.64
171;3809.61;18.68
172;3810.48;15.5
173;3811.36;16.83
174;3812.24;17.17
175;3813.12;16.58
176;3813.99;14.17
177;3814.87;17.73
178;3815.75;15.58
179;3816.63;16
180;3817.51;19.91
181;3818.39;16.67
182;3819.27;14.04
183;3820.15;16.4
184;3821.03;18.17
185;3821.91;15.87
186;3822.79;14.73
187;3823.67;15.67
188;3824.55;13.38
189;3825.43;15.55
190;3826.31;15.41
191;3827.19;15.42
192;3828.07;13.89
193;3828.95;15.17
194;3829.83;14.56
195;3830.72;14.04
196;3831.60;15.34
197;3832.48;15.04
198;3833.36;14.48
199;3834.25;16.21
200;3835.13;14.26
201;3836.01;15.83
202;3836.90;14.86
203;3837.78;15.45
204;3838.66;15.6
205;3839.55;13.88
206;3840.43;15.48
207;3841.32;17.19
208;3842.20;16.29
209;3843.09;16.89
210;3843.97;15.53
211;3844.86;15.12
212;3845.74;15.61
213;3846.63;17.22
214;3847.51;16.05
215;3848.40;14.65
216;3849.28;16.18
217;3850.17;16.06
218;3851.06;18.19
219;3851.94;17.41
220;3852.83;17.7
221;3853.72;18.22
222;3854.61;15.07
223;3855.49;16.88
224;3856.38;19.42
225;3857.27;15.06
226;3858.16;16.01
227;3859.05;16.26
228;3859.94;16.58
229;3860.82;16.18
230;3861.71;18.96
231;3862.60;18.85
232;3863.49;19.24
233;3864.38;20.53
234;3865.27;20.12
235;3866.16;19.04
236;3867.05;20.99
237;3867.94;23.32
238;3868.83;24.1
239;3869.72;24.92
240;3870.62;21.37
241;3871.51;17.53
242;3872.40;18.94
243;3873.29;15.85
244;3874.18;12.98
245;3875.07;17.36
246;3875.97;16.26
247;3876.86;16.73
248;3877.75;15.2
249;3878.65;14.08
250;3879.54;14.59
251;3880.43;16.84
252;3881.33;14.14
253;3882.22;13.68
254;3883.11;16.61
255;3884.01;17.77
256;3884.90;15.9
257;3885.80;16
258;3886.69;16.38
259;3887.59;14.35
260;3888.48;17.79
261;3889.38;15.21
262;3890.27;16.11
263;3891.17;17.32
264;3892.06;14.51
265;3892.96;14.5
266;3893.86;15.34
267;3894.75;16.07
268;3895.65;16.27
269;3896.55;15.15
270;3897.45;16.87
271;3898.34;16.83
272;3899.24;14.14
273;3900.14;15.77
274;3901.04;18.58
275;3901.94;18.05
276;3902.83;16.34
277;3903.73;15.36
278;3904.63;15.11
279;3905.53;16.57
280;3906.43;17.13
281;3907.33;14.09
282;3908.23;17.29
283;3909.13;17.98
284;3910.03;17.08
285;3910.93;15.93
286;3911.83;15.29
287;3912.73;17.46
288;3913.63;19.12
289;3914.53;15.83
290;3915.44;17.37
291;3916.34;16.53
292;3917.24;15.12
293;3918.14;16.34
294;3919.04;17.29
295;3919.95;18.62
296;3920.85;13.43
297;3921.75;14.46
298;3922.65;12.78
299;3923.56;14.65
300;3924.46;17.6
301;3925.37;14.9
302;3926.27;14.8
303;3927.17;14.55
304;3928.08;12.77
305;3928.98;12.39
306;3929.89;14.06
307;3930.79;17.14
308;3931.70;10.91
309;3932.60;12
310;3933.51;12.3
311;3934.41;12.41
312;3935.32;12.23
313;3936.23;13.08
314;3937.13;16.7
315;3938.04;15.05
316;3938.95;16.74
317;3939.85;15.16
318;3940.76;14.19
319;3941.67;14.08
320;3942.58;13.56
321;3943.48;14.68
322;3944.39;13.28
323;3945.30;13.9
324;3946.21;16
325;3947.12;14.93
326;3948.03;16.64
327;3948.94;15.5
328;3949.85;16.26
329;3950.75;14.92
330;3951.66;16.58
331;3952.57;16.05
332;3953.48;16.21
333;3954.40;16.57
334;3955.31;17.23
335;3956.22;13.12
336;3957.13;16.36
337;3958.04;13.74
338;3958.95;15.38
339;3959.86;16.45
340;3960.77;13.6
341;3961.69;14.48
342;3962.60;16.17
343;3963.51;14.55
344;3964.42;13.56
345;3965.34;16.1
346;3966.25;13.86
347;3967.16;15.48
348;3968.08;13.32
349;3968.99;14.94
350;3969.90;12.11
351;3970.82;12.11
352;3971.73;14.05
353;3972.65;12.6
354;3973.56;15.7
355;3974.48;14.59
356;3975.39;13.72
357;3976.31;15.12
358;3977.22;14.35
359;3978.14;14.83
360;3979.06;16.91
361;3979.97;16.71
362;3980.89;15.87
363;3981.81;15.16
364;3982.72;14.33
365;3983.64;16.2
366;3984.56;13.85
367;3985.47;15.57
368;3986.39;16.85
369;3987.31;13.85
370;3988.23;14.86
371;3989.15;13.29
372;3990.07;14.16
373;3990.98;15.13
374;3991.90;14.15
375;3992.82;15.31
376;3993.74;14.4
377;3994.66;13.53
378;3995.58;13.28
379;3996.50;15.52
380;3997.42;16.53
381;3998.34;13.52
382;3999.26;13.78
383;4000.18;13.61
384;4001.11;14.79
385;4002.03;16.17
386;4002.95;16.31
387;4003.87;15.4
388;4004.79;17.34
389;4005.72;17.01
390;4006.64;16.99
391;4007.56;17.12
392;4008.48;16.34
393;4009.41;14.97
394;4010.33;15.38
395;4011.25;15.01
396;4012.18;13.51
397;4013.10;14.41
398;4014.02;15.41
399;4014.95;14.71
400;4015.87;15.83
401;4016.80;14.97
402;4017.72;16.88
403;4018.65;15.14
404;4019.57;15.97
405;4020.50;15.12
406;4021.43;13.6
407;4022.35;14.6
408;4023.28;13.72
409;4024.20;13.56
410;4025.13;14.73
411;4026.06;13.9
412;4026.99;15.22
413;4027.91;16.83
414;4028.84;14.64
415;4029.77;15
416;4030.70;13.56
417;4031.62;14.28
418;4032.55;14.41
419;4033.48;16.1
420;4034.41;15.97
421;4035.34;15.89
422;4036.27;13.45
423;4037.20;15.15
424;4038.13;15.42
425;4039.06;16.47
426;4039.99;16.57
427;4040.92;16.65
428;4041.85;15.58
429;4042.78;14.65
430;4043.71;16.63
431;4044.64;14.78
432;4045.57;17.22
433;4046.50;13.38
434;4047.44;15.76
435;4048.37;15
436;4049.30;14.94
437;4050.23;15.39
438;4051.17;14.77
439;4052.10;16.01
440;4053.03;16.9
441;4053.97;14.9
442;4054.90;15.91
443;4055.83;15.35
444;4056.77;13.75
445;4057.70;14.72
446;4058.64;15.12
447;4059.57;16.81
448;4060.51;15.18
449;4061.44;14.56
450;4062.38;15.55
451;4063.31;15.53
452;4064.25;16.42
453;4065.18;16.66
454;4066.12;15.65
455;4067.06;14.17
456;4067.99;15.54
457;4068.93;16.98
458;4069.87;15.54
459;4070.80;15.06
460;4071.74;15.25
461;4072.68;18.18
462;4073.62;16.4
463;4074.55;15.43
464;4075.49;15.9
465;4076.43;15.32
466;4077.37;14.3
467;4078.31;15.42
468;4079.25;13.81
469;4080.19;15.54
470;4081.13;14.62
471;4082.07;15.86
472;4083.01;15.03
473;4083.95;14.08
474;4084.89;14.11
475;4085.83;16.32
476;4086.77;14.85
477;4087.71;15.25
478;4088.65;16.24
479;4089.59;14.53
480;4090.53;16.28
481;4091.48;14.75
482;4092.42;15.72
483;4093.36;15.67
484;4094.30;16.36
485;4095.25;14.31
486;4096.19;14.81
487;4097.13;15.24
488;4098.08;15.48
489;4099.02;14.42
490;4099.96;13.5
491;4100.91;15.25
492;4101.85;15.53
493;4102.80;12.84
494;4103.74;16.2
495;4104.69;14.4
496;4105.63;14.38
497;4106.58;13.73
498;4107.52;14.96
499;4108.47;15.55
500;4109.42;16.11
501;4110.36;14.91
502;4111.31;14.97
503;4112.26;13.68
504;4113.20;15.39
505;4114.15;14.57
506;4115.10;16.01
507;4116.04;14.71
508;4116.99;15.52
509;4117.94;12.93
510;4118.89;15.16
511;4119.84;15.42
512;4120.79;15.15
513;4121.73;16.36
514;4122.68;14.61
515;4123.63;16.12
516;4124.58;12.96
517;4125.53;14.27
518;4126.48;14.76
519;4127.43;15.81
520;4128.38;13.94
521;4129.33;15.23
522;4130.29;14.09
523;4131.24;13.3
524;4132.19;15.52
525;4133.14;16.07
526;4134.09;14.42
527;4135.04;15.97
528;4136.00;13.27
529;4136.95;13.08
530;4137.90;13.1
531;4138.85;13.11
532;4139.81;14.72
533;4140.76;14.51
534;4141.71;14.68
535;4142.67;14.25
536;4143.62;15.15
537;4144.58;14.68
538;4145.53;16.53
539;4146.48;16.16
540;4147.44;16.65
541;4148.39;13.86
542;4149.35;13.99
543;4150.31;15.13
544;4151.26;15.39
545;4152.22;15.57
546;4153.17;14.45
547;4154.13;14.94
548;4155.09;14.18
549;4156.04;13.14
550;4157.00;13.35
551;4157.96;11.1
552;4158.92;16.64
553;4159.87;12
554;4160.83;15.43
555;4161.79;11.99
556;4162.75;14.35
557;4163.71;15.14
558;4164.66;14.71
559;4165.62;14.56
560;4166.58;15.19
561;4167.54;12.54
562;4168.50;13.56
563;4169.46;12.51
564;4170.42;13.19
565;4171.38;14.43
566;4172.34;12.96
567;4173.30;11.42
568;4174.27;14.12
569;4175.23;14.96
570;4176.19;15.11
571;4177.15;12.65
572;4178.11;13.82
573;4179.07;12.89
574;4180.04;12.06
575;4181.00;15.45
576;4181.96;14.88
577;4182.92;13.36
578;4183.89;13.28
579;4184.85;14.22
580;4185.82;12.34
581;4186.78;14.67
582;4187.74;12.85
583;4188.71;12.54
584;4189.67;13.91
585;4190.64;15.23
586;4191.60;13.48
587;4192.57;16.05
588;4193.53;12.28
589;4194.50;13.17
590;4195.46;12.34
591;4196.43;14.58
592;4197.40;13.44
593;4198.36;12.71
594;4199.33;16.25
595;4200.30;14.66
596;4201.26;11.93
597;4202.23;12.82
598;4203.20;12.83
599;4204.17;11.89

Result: 0.04 mag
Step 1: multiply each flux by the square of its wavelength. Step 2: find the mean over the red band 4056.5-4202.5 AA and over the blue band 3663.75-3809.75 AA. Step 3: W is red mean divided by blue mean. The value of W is 1.04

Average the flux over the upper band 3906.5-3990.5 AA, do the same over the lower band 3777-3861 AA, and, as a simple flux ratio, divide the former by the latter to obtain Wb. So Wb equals 0.94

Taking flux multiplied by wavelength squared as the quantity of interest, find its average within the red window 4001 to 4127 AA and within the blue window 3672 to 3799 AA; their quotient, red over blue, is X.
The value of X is 1.05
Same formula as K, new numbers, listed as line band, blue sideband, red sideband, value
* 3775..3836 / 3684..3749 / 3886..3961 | 0.05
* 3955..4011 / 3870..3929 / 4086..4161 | 0.04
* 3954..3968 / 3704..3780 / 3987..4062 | 0.05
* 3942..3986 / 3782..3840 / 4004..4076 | 0.04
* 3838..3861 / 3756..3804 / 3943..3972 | -0.04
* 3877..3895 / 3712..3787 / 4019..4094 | 0.07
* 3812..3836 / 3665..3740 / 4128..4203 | 0.08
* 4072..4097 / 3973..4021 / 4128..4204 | -0.06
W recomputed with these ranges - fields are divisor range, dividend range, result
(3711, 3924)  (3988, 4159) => 1.02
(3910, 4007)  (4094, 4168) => 1.06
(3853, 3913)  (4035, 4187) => 0.98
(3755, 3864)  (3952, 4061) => 1.03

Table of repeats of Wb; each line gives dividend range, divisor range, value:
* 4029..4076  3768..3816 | 0.96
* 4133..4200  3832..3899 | 0.84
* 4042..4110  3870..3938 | 0.97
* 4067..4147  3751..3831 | 0.92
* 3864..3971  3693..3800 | 0.92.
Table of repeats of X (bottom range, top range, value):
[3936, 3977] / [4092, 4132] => 1.08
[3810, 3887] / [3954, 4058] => 0.98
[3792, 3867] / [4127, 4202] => 1.04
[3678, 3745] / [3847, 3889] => 1.06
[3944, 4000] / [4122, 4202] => 1.04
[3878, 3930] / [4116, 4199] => 1.02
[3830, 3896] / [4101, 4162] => 1.00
